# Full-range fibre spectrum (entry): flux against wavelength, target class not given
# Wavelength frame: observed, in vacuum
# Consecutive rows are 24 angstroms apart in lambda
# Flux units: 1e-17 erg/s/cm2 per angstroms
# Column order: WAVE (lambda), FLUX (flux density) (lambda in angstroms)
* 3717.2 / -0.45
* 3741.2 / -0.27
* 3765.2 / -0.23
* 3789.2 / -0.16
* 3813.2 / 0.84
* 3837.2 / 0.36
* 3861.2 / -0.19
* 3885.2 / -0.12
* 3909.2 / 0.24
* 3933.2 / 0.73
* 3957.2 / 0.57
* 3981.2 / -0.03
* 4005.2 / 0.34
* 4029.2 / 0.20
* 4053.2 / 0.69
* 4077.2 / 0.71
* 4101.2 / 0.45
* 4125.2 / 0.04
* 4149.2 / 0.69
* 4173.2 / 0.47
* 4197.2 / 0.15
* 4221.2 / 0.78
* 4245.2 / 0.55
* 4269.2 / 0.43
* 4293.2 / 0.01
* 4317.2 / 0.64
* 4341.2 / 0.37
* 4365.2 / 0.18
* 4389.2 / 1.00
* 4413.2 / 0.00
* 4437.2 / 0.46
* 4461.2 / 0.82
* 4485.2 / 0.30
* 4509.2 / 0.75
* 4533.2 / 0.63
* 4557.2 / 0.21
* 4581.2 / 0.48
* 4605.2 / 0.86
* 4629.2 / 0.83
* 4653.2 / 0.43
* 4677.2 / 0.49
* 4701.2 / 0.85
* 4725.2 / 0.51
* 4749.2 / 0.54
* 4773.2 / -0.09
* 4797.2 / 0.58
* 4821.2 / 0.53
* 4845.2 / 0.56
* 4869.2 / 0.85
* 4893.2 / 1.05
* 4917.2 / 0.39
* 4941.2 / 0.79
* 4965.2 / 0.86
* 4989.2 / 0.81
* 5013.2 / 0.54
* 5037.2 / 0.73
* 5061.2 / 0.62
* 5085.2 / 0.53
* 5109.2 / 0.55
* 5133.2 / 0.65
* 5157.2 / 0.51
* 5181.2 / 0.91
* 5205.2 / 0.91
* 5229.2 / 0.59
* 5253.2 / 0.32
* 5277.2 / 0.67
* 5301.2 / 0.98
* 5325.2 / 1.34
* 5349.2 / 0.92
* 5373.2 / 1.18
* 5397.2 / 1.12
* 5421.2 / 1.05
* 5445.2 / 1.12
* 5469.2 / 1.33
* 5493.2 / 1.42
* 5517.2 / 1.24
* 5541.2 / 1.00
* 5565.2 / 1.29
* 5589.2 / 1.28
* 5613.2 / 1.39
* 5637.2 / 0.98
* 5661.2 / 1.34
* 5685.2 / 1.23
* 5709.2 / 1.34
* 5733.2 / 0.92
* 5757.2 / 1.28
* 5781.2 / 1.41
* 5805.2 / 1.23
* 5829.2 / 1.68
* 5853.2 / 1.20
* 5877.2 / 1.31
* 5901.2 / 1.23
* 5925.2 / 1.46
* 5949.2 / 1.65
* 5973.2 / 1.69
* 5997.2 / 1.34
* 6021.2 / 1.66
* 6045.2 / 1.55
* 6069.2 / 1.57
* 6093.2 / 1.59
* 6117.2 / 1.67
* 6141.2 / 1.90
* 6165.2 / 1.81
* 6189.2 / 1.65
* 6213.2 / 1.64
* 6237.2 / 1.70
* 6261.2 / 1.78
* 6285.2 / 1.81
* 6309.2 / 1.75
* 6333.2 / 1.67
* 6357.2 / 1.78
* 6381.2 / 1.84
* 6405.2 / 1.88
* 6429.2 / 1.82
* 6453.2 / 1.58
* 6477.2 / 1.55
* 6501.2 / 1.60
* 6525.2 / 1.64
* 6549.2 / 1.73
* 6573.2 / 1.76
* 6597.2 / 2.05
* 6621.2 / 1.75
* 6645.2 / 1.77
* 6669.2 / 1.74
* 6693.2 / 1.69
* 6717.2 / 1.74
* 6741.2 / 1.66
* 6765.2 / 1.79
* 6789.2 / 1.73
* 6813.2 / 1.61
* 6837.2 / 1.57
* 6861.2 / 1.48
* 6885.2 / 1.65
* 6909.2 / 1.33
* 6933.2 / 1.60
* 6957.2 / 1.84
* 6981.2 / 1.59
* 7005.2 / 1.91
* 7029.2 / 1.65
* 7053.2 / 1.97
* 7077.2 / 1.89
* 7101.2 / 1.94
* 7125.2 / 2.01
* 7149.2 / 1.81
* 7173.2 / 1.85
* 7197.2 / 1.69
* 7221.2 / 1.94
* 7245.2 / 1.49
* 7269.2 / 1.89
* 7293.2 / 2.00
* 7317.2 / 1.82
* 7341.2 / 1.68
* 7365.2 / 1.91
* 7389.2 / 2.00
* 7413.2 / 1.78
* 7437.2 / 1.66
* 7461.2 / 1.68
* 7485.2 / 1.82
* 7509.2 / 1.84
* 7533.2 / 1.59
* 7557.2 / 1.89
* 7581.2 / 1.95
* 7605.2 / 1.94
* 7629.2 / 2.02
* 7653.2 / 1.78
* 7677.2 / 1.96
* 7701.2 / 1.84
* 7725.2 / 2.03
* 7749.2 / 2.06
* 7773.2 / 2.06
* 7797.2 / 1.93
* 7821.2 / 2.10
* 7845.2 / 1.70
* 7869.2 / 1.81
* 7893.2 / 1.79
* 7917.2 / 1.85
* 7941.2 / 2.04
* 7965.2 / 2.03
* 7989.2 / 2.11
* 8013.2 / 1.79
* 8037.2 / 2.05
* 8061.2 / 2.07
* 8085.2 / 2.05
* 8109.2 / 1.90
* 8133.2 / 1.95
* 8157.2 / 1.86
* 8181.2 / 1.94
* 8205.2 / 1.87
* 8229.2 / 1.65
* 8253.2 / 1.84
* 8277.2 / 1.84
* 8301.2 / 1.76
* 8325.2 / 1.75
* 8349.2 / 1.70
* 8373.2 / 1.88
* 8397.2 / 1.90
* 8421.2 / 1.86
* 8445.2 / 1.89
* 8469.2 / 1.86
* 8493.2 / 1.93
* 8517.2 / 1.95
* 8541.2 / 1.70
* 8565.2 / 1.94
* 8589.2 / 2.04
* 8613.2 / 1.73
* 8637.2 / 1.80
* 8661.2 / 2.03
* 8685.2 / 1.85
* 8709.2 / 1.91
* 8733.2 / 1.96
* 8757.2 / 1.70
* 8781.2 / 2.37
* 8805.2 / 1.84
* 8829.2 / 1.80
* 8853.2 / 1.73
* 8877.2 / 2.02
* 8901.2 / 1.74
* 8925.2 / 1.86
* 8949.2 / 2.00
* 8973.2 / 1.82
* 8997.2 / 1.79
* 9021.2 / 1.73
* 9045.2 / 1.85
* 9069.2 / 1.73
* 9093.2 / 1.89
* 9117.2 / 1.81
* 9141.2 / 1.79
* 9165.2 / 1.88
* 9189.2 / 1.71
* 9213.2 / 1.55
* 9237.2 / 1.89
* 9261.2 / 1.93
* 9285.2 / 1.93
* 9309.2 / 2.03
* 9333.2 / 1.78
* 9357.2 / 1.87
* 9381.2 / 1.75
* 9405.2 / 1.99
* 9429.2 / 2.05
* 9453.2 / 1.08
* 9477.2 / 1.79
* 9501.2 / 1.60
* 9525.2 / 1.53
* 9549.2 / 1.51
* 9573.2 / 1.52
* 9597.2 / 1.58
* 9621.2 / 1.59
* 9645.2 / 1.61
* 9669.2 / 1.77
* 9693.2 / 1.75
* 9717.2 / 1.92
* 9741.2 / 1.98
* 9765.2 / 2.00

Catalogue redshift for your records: 0.33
